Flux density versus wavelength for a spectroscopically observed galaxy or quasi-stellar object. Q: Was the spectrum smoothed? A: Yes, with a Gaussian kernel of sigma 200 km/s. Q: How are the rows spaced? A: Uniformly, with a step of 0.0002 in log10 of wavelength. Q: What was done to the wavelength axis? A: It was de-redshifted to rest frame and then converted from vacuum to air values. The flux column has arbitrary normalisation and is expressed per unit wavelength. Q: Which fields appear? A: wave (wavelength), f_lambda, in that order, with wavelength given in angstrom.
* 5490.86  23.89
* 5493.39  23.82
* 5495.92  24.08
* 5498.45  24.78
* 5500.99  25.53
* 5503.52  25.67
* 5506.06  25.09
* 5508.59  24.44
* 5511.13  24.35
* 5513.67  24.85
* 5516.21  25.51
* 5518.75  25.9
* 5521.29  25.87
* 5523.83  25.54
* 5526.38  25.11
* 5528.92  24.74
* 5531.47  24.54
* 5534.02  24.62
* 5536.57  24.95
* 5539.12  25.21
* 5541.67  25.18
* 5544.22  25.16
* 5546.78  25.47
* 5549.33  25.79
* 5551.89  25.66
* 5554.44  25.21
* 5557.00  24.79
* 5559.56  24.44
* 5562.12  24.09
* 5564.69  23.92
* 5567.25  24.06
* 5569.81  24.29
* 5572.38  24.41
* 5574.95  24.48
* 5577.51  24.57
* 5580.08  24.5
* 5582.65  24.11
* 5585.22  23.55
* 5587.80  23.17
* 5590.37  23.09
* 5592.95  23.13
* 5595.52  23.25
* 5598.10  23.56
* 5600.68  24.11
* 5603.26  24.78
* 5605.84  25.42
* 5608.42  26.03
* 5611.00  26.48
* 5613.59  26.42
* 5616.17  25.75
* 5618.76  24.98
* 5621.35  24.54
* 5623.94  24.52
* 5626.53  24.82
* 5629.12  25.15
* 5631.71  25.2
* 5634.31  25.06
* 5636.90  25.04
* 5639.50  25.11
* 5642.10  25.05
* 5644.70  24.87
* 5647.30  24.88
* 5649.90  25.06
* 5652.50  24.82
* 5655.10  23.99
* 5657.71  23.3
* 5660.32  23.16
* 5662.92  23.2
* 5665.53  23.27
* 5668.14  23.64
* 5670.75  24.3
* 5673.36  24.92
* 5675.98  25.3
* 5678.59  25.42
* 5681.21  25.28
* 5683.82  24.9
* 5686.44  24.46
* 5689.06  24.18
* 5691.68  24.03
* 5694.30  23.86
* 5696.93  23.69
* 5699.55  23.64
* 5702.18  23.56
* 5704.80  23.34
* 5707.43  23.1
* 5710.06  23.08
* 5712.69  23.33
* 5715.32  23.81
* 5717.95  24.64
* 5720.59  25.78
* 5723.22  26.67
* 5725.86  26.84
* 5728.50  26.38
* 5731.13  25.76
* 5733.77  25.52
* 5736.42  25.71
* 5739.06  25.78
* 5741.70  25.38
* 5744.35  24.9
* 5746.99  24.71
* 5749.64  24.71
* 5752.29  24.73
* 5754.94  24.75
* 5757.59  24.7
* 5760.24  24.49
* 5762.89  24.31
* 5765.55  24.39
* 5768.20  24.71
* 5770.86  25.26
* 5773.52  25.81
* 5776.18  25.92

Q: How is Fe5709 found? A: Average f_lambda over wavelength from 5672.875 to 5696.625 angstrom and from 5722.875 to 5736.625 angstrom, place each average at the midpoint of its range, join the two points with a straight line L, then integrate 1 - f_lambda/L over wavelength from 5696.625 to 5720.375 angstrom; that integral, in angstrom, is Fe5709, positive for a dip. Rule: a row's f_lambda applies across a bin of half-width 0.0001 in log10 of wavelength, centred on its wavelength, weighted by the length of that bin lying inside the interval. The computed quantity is 1.6 angstrom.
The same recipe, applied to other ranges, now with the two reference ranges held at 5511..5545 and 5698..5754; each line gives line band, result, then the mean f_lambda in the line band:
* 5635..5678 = 0.9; 24.4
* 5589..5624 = 0.4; 24.7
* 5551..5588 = 1.0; 24.4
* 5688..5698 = 0.4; 23.9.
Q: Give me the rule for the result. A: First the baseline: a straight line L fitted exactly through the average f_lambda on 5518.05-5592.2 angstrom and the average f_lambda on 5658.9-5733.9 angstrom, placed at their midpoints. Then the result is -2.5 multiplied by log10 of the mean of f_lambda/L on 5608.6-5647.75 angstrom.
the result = -0.03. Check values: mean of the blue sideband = 24.7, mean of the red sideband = 24.4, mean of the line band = 25.2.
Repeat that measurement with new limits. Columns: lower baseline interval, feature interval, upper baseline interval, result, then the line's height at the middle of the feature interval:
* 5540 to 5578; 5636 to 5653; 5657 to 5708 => -0.031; 24.3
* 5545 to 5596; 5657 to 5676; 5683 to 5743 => 0.034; 24.6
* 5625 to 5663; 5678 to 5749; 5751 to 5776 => 0.001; 24.8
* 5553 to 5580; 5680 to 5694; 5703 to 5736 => 0.011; 24.8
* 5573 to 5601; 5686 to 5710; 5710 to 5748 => 0.056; 25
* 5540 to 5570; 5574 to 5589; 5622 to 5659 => 0.034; 24.8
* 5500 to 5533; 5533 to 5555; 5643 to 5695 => -0.011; 25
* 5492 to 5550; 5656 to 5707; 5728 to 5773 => 0.044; 25.1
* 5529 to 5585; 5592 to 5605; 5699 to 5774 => 0.040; 24.7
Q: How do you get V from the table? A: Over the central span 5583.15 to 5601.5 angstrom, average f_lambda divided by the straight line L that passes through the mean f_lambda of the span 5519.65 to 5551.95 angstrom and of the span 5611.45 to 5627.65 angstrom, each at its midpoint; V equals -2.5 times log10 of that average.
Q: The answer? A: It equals 0.08 mag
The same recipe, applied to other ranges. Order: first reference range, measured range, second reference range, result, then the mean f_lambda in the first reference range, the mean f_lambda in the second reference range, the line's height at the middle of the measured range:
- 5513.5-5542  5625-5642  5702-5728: -0.01 mag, 25.2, 24.5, 24.8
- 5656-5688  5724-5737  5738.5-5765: -0.06 mag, 24.3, 24.8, 24.7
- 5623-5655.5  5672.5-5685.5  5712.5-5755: 0.00 mag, 24.9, 25.3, 25.1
